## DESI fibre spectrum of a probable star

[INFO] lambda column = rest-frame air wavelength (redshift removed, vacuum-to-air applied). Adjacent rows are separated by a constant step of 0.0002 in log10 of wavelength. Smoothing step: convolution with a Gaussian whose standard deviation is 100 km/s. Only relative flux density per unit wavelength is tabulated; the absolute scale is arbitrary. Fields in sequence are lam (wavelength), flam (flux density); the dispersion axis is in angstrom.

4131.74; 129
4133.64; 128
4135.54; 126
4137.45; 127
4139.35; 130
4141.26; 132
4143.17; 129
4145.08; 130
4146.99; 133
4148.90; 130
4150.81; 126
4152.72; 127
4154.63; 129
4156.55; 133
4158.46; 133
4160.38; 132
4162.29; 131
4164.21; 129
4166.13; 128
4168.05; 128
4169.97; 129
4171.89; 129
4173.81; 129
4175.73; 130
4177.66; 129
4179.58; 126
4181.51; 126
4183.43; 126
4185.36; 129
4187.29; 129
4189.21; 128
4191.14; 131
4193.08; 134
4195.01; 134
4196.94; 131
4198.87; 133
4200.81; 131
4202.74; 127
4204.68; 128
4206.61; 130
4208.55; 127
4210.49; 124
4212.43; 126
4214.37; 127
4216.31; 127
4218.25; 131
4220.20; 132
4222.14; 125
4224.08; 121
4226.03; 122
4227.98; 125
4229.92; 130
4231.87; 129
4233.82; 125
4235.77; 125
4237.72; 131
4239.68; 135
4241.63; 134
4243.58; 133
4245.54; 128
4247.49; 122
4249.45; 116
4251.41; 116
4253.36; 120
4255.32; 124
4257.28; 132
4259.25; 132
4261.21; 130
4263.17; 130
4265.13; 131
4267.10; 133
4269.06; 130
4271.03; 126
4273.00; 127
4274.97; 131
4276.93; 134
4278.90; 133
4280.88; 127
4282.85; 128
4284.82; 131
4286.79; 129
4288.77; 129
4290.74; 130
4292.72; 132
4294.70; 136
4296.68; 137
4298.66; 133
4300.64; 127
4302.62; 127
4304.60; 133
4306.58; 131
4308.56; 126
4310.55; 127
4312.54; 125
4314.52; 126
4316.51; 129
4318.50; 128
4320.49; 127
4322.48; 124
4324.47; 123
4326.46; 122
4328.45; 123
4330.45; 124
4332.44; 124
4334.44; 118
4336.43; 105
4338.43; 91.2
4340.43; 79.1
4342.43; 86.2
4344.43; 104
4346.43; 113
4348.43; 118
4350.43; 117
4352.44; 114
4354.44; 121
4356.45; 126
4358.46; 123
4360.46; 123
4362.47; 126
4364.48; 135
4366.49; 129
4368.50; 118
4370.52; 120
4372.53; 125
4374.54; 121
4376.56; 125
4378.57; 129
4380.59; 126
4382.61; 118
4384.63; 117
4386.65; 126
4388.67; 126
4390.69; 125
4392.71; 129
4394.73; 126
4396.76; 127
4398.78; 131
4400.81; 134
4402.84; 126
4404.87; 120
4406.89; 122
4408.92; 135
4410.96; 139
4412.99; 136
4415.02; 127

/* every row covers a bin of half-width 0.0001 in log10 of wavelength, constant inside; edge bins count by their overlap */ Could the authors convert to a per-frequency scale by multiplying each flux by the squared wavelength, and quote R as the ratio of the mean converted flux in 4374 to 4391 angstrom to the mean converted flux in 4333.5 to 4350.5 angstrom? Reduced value 1.23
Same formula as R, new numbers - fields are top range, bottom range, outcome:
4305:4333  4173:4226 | 1.04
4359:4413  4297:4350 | 1.09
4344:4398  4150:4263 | 1.03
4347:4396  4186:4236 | 1.04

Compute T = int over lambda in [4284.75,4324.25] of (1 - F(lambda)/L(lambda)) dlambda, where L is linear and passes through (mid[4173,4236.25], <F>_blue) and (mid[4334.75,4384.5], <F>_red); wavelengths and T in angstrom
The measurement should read -2.8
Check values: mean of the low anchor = 128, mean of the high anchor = 116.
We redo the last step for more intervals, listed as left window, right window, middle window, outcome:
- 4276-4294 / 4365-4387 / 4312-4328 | 0.3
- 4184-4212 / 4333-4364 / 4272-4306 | -3.5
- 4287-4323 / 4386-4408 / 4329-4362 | 4.1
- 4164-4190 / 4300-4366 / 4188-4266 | -1.5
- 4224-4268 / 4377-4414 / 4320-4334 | 0.4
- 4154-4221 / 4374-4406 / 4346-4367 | 0.6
